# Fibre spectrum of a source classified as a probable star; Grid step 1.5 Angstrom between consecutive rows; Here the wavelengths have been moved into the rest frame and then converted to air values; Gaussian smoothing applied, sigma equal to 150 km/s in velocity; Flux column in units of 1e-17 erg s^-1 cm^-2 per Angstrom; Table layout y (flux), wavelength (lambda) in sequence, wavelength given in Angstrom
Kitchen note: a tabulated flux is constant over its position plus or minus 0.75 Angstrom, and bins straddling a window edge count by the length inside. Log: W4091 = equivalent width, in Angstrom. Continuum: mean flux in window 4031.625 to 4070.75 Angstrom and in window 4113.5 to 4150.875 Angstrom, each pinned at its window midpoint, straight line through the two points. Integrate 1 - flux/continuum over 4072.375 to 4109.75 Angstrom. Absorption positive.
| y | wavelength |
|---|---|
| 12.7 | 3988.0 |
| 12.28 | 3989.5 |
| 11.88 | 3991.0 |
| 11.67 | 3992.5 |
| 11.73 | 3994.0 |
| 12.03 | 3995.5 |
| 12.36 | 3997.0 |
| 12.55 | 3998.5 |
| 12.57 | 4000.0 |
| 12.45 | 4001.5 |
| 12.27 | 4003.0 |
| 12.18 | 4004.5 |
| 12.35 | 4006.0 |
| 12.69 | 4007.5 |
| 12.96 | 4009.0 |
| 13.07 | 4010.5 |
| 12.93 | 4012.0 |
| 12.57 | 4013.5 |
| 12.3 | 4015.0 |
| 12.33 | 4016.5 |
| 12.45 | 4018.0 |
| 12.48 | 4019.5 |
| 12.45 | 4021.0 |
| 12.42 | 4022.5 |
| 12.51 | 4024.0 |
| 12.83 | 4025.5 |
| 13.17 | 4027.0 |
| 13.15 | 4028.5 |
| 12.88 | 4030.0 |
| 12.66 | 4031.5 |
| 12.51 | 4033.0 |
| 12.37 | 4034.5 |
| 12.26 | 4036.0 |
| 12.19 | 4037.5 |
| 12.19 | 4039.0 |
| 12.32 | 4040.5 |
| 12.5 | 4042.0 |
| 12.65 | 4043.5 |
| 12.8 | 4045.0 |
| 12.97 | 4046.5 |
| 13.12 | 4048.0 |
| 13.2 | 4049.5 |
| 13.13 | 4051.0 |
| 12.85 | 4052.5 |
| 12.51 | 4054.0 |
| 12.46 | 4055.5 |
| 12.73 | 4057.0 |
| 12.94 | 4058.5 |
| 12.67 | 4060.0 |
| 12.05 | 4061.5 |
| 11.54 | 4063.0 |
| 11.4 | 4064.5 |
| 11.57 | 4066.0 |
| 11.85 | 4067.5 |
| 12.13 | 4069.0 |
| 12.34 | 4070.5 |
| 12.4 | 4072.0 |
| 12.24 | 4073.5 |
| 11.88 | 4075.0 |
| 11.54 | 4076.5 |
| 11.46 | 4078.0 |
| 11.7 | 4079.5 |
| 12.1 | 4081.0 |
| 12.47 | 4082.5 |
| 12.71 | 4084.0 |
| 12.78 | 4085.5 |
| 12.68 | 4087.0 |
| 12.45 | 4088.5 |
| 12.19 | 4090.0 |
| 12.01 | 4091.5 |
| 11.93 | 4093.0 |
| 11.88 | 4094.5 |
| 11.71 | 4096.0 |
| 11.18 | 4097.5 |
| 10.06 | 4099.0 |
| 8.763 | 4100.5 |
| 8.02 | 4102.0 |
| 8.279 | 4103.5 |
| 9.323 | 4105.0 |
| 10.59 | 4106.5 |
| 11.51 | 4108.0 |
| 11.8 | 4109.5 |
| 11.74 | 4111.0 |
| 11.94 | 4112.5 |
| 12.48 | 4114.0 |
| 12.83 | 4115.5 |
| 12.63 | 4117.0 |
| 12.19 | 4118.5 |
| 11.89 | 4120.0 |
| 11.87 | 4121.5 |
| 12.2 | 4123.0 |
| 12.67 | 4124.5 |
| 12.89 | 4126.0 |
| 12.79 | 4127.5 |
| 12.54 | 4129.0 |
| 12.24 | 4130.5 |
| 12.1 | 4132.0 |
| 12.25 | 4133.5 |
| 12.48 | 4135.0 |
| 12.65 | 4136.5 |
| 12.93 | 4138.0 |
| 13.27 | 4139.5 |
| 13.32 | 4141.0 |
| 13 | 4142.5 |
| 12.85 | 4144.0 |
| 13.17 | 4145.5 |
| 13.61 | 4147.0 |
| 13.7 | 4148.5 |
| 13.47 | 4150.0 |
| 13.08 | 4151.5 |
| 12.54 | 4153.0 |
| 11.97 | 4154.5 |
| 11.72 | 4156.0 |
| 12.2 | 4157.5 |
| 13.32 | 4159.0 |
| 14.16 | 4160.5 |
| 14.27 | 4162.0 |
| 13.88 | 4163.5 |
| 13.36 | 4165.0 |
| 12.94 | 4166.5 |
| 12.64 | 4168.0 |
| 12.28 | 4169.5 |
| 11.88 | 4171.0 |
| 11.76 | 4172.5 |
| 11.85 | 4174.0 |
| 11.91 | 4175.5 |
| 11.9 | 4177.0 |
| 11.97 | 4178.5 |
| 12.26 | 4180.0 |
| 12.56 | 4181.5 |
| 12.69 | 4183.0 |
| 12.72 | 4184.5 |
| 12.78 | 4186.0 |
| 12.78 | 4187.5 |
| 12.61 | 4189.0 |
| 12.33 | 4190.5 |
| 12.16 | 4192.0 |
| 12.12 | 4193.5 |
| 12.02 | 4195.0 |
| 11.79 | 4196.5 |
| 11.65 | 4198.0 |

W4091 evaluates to 3.7 Angstrom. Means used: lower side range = 12.4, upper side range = 12.7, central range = 11.3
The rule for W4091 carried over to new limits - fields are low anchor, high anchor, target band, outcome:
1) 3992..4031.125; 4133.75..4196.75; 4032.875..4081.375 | 0.97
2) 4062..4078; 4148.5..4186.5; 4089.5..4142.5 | 2.12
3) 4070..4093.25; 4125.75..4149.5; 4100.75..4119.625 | 2.22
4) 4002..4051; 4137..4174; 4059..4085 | 1.47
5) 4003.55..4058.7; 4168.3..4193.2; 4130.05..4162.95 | -1.52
